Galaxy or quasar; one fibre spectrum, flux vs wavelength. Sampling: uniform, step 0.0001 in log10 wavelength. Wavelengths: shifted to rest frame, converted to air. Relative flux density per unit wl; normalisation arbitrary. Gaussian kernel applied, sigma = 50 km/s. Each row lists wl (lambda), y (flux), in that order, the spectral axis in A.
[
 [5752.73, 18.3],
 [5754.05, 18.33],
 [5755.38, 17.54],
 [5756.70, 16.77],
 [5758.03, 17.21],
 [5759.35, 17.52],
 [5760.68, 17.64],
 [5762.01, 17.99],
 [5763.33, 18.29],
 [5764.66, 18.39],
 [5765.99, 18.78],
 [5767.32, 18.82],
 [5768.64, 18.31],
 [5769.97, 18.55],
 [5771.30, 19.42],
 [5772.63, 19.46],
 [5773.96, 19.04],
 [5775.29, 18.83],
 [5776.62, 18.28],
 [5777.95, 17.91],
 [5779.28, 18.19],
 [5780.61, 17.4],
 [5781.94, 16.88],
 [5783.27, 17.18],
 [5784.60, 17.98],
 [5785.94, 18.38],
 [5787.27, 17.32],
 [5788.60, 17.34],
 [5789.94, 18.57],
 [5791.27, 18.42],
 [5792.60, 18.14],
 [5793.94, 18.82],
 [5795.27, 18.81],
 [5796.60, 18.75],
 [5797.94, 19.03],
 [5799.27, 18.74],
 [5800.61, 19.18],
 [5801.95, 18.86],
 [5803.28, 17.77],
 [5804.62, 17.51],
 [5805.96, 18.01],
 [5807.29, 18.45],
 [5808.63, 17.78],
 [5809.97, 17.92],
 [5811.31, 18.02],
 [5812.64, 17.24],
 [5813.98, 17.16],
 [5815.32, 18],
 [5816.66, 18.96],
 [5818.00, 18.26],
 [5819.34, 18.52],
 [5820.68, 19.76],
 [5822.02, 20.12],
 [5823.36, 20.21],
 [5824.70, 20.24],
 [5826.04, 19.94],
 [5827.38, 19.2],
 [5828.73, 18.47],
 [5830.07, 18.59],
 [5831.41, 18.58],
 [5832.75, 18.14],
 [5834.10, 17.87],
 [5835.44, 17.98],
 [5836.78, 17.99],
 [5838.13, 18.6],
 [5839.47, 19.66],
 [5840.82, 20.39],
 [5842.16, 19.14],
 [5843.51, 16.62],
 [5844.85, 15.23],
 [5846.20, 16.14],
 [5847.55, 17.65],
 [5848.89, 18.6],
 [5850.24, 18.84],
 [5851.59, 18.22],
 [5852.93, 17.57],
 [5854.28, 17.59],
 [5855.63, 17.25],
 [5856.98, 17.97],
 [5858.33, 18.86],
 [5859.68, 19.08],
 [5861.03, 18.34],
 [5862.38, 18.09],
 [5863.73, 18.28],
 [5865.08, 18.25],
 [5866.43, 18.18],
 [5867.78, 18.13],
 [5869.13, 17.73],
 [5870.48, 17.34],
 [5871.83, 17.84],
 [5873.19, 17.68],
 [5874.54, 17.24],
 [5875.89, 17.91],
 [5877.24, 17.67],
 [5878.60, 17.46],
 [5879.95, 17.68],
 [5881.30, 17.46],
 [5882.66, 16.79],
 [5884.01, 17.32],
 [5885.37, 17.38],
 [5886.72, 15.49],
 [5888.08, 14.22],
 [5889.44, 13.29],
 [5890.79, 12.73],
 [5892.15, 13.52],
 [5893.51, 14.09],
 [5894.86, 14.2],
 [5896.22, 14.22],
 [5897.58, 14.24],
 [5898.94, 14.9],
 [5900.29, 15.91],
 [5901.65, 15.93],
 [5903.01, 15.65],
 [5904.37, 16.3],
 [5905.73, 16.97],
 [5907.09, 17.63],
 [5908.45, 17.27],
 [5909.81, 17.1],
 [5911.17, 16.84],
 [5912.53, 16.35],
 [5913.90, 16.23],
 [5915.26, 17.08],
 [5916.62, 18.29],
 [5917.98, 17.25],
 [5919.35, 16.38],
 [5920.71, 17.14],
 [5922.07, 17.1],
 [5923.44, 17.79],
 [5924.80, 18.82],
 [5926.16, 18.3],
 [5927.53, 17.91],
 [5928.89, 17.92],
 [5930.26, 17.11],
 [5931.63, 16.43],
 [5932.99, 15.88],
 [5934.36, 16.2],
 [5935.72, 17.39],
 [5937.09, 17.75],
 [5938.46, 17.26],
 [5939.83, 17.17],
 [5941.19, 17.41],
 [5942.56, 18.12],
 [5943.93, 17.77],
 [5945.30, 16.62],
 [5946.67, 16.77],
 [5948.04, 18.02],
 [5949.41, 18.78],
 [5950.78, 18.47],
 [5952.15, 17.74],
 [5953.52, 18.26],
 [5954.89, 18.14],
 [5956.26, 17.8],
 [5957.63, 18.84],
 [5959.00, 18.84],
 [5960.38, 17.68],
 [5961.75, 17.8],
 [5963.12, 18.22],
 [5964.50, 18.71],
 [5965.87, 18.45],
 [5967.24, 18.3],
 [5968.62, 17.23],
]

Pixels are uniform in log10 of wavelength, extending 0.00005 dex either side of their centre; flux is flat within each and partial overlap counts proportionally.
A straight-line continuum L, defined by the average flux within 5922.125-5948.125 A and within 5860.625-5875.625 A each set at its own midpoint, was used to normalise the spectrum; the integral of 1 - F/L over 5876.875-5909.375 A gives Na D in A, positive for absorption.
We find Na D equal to 3.6 A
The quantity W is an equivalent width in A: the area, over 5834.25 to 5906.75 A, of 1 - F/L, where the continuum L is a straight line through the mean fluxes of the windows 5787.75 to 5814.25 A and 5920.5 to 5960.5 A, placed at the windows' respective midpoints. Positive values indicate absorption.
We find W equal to 3.8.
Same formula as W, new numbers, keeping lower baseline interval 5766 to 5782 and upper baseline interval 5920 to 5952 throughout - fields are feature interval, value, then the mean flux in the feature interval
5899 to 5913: 0.9 A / 16.5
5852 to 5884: 0.1 A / 17.8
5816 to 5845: -1.1 A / 18.8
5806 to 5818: 0.2 A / 18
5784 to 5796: 0.1 A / 18.2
